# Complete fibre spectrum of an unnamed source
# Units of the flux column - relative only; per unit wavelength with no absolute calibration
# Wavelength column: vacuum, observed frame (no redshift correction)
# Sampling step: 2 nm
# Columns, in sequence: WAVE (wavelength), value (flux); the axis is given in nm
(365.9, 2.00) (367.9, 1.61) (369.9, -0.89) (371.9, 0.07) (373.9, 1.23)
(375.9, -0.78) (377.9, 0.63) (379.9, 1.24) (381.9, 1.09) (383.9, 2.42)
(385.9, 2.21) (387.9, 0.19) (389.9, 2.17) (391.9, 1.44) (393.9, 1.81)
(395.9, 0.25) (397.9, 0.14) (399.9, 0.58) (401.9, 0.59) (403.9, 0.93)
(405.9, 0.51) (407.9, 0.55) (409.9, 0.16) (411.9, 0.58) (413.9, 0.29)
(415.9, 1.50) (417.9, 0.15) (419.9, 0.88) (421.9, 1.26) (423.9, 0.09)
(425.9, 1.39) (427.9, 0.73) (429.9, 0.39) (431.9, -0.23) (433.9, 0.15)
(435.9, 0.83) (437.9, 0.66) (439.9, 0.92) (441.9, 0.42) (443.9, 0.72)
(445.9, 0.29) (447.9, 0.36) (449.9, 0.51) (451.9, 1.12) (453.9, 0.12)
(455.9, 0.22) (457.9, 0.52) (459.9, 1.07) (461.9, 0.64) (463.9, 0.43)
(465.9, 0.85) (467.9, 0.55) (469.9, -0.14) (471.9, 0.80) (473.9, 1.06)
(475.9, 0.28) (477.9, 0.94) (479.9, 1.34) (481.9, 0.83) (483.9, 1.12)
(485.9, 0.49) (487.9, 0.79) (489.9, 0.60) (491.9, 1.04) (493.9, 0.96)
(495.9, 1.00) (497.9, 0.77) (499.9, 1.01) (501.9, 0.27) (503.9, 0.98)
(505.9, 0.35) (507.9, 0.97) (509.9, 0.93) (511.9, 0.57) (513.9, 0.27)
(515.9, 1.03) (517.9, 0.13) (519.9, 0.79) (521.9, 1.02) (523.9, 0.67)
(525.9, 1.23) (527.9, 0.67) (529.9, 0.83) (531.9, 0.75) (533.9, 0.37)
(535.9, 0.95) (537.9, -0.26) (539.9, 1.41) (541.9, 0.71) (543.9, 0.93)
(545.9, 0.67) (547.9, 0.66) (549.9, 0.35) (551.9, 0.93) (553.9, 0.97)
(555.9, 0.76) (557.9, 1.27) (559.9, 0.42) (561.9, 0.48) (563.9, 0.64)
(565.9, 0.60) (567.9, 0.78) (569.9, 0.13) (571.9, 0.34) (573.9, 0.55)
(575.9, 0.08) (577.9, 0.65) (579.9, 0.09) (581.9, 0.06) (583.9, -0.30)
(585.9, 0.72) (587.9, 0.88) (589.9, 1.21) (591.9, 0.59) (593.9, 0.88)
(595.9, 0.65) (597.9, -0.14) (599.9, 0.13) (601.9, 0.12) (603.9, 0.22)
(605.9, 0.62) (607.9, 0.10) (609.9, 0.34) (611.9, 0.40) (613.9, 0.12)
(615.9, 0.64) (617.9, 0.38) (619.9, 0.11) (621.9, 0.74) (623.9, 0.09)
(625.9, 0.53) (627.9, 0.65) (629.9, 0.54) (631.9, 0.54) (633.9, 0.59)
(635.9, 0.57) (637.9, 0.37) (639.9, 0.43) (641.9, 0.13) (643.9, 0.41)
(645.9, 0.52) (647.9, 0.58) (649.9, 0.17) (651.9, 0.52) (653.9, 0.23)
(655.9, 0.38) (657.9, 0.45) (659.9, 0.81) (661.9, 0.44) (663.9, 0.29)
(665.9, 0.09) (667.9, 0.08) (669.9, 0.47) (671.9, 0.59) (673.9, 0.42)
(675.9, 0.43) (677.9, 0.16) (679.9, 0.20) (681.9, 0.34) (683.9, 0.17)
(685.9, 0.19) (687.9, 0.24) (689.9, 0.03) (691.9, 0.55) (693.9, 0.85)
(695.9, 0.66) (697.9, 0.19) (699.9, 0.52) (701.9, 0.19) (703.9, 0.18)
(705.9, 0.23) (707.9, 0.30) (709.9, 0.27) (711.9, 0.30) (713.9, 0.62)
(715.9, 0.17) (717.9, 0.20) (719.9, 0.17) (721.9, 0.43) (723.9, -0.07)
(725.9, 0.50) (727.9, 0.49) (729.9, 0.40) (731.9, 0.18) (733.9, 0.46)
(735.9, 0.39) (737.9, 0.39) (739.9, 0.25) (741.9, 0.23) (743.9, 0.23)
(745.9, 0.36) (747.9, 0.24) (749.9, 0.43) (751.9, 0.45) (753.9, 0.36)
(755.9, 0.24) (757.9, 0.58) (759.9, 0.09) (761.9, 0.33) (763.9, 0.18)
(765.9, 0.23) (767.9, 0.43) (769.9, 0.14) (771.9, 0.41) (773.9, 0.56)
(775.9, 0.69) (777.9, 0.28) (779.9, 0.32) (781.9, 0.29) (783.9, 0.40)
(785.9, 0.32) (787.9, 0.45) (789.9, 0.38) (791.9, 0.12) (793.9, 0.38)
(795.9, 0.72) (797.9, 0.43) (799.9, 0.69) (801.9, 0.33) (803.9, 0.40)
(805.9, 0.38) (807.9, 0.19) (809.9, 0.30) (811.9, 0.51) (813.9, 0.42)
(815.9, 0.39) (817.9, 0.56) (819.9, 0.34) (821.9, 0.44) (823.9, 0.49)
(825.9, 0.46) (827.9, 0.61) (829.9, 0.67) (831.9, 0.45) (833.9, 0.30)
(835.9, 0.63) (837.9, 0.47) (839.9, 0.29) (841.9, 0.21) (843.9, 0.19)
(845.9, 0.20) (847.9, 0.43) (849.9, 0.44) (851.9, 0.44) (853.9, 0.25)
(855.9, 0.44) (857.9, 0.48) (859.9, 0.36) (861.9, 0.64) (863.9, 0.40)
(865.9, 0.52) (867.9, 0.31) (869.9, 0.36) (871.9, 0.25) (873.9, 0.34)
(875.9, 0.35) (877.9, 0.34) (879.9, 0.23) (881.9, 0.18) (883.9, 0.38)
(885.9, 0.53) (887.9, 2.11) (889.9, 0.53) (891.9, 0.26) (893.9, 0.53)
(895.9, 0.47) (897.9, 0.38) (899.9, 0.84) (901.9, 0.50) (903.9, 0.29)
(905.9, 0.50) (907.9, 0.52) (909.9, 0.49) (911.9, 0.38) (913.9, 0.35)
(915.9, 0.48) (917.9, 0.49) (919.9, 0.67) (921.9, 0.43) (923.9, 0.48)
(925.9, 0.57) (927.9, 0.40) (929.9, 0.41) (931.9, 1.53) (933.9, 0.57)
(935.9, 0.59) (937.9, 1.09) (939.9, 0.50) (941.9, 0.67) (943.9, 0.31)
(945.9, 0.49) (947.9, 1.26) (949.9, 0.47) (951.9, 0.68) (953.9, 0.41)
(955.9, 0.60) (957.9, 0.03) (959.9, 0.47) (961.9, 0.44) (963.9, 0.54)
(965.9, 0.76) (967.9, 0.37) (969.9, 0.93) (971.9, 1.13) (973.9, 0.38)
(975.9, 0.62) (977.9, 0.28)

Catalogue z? 1.381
